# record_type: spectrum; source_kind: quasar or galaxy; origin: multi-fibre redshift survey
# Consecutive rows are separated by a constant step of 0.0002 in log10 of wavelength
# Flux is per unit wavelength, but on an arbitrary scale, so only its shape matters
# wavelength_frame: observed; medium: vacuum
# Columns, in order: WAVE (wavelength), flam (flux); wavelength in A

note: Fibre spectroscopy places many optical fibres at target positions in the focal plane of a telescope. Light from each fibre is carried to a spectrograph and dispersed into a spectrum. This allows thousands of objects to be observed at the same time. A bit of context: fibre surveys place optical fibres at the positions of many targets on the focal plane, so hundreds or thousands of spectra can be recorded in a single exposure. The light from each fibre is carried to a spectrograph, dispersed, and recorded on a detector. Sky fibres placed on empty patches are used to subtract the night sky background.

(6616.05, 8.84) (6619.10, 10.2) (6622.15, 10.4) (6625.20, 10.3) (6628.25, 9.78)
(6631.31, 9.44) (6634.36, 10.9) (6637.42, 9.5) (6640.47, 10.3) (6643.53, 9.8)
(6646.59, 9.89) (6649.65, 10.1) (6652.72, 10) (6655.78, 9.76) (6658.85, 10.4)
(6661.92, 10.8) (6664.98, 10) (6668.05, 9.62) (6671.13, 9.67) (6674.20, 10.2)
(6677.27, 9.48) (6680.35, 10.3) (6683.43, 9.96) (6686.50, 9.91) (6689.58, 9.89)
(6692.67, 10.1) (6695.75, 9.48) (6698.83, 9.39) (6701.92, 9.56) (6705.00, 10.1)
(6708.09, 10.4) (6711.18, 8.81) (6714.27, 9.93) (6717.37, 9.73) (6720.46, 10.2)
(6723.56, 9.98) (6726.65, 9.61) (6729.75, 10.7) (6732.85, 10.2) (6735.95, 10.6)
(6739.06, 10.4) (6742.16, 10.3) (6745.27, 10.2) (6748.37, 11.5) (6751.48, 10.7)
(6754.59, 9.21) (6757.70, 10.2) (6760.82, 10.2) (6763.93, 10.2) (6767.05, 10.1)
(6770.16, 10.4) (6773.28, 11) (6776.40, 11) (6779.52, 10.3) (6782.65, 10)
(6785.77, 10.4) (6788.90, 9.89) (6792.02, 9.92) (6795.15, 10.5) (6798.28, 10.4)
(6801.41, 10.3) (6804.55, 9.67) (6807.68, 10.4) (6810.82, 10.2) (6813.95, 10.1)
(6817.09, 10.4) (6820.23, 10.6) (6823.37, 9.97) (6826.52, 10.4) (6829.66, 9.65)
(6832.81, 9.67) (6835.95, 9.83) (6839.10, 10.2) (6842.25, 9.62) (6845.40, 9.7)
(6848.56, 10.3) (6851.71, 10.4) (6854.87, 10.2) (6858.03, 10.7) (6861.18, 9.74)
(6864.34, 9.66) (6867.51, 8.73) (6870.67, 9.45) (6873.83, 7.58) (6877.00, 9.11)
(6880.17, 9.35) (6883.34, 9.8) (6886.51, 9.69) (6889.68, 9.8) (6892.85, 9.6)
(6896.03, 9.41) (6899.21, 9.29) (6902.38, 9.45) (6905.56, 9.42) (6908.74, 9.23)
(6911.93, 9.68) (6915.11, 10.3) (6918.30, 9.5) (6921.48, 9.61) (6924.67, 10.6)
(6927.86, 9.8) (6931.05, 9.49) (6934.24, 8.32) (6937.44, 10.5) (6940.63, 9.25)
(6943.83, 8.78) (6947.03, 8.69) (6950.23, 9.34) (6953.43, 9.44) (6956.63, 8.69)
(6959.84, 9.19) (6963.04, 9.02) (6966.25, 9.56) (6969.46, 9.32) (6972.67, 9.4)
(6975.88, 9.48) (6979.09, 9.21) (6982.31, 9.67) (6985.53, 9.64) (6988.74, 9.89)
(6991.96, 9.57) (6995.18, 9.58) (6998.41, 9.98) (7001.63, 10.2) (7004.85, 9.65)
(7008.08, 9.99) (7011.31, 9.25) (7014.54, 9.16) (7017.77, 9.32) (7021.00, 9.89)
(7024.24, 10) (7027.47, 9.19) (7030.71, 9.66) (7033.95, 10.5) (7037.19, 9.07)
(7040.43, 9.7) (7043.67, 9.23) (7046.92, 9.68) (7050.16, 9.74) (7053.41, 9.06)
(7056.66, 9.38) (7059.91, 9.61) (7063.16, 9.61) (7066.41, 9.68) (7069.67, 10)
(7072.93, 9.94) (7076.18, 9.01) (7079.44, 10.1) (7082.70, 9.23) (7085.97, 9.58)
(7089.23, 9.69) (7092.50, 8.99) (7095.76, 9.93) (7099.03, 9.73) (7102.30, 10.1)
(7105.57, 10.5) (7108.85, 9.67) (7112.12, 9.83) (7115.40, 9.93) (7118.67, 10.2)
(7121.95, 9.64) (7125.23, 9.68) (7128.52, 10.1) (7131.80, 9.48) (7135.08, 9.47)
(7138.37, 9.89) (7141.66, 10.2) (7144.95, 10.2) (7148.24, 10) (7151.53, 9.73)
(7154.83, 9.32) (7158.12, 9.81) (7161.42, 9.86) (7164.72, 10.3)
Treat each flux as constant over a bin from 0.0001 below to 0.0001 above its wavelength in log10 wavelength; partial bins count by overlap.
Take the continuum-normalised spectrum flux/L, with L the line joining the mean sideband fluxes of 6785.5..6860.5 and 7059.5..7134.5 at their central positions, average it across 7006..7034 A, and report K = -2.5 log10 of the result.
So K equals 0.03 mag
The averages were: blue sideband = 10.1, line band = 9.61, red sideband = 9.75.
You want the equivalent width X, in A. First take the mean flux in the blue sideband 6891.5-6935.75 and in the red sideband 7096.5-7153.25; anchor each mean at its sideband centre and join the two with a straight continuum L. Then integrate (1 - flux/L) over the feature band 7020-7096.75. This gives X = 1.5 A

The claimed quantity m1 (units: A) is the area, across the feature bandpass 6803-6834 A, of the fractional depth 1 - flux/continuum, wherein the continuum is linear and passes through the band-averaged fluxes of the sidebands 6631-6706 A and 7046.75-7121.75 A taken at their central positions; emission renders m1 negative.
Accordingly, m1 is -0.8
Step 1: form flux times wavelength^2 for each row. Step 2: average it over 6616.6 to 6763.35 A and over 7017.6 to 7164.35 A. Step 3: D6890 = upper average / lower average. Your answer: 1.09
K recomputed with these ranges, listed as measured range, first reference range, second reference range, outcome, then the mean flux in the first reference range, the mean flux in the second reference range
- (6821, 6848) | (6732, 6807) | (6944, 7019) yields 0.01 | 10.3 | 9.43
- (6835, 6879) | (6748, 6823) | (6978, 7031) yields 0.05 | 10.3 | 9.64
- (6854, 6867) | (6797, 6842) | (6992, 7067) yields 0.01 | 10.1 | 9.61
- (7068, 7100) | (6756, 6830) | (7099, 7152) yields 0.04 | 10.3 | 9.91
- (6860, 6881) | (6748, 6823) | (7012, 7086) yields 0.11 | 10.3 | 9.58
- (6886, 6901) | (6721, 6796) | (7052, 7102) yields 0.05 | 10.3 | 9.59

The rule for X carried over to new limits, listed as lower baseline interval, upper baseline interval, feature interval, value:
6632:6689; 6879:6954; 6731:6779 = -2.8 A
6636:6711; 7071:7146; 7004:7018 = 0.5 A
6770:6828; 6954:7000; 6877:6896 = 0.6 A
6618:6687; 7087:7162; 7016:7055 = 1.1 A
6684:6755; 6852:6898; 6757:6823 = -3.3 A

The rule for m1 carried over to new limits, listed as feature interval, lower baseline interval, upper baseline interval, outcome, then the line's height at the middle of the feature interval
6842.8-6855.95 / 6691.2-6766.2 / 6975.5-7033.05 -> -0.3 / 9.88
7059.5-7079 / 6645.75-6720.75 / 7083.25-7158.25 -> 0.3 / 9.81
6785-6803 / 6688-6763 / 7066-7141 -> -0.4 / 10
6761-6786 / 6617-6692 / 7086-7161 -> -1.1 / 9.97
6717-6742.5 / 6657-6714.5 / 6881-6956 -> -1.0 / 9.82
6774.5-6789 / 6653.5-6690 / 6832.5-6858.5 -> -0.5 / 10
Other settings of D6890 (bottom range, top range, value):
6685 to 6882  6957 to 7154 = 1.04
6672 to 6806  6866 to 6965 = 0.97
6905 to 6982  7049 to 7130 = 1.08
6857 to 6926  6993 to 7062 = 1.05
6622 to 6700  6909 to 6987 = 1.03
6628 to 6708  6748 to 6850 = 1.07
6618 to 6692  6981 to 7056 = 1.07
